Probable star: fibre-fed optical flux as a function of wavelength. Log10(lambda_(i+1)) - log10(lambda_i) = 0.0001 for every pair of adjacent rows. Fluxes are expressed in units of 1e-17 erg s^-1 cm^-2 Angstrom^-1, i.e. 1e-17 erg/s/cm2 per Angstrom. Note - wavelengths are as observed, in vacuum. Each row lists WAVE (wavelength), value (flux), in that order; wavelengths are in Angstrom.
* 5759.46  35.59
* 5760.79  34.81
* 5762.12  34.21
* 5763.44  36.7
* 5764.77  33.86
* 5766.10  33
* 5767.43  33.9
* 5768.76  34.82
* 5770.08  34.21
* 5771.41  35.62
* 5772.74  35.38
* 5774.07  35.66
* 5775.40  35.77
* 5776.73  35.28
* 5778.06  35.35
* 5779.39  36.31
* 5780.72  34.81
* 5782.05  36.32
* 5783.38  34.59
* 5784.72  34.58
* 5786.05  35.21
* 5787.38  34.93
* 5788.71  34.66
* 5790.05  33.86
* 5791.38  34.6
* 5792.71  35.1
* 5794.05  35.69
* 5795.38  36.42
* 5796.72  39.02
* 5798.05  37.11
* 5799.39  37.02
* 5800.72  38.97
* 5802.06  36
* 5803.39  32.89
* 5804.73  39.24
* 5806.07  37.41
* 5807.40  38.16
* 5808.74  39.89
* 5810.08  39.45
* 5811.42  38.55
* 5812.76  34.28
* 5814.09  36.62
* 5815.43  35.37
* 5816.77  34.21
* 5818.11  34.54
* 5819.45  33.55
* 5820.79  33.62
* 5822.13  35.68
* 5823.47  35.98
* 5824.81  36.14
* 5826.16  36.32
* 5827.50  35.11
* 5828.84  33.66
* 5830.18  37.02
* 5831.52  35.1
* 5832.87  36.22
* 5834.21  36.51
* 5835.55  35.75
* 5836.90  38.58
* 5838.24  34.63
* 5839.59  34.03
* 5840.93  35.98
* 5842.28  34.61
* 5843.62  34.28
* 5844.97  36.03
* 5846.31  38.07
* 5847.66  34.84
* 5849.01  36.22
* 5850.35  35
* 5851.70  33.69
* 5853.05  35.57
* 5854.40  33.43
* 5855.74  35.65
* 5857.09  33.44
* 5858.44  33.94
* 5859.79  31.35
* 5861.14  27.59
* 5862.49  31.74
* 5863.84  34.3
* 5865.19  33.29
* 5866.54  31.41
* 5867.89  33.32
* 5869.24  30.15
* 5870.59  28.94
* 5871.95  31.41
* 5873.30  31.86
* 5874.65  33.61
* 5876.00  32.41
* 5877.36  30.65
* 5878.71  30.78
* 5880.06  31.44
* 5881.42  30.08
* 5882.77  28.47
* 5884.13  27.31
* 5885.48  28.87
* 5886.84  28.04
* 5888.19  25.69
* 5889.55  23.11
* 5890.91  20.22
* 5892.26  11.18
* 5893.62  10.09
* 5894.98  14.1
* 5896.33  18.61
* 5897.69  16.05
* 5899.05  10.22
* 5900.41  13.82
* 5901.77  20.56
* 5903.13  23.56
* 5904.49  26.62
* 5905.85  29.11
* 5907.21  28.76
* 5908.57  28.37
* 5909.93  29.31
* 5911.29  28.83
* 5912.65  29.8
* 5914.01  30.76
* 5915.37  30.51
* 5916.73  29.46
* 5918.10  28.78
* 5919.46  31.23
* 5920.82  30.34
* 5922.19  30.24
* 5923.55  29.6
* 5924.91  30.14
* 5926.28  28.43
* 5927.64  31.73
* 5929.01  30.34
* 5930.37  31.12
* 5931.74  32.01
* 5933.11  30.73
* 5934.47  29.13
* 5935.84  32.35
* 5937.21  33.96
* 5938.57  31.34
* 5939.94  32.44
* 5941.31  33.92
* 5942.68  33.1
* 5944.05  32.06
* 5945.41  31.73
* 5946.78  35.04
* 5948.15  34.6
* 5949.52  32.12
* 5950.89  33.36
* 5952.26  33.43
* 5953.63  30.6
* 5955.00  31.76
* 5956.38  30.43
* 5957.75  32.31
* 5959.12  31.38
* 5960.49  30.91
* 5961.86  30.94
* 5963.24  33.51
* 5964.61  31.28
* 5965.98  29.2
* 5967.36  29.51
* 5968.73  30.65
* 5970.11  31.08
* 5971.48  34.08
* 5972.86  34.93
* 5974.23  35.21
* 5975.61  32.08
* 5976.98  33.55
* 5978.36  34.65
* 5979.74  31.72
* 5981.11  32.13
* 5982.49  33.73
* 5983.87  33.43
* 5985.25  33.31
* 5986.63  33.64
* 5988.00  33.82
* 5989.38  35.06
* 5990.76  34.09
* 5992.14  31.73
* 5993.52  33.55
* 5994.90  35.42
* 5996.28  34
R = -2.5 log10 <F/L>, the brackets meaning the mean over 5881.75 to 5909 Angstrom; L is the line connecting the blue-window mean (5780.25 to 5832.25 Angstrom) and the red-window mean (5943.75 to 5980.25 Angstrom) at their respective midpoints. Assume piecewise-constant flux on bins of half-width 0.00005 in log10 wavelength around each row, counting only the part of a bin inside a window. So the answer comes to 0.48 mag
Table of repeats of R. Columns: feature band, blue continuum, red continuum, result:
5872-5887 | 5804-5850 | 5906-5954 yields 0.11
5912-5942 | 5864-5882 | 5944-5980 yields 0.04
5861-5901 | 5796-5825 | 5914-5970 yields 0.29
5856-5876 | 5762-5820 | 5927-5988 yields 0.07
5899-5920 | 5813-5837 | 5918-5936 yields 0.17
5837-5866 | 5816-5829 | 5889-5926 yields -0.10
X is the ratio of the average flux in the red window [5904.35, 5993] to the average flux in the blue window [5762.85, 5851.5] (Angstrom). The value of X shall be 0.9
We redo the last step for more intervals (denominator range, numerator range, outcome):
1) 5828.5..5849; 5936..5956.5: 0.92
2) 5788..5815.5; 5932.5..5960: 0.88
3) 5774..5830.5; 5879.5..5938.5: 0.73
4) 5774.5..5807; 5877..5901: 0.61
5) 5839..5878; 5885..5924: 0.73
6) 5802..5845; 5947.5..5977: 0.89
